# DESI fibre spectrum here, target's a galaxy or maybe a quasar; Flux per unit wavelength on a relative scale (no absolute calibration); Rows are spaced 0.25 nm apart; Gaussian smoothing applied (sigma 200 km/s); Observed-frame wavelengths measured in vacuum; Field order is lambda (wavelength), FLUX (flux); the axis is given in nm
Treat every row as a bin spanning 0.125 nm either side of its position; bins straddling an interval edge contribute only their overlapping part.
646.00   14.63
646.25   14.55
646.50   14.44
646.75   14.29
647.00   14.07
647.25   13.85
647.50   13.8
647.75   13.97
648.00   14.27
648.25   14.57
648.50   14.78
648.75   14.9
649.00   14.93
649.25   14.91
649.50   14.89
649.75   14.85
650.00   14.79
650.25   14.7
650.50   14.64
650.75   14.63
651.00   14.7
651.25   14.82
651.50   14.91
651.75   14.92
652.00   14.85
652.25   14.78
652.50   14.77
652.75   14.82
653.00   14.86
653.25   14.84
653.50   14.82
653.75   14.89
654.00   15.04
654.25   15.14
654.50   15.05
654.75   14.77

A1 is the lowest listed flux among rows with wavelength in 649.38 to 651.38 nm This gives 14.63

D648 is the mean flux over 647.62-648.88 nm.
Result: 14.5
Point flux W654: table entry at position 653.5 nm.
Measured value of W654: 14.82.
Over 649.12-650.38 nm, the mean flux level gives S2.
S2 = 14.8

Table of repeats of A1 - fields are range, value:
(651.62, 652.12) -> 14.85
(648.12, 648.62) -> 14.57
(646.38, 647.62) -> 13.8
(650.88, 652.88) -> 14.7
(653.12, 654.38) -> 14.82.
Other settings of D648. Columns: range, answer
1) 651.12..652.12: 14.9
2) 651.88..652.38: 14.8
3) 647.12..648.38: 14.1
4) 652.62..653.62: 14.8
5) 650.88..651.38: 14.8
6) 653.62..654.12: 15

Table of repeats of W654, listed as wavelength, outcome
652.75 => 14.82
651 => 14.7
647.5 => 13.8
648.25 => 14.57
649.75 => 14.85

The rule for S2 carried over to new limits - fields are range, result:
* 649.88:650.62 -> 14.7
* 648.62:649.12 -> 14.9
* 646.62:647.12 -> 14.2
